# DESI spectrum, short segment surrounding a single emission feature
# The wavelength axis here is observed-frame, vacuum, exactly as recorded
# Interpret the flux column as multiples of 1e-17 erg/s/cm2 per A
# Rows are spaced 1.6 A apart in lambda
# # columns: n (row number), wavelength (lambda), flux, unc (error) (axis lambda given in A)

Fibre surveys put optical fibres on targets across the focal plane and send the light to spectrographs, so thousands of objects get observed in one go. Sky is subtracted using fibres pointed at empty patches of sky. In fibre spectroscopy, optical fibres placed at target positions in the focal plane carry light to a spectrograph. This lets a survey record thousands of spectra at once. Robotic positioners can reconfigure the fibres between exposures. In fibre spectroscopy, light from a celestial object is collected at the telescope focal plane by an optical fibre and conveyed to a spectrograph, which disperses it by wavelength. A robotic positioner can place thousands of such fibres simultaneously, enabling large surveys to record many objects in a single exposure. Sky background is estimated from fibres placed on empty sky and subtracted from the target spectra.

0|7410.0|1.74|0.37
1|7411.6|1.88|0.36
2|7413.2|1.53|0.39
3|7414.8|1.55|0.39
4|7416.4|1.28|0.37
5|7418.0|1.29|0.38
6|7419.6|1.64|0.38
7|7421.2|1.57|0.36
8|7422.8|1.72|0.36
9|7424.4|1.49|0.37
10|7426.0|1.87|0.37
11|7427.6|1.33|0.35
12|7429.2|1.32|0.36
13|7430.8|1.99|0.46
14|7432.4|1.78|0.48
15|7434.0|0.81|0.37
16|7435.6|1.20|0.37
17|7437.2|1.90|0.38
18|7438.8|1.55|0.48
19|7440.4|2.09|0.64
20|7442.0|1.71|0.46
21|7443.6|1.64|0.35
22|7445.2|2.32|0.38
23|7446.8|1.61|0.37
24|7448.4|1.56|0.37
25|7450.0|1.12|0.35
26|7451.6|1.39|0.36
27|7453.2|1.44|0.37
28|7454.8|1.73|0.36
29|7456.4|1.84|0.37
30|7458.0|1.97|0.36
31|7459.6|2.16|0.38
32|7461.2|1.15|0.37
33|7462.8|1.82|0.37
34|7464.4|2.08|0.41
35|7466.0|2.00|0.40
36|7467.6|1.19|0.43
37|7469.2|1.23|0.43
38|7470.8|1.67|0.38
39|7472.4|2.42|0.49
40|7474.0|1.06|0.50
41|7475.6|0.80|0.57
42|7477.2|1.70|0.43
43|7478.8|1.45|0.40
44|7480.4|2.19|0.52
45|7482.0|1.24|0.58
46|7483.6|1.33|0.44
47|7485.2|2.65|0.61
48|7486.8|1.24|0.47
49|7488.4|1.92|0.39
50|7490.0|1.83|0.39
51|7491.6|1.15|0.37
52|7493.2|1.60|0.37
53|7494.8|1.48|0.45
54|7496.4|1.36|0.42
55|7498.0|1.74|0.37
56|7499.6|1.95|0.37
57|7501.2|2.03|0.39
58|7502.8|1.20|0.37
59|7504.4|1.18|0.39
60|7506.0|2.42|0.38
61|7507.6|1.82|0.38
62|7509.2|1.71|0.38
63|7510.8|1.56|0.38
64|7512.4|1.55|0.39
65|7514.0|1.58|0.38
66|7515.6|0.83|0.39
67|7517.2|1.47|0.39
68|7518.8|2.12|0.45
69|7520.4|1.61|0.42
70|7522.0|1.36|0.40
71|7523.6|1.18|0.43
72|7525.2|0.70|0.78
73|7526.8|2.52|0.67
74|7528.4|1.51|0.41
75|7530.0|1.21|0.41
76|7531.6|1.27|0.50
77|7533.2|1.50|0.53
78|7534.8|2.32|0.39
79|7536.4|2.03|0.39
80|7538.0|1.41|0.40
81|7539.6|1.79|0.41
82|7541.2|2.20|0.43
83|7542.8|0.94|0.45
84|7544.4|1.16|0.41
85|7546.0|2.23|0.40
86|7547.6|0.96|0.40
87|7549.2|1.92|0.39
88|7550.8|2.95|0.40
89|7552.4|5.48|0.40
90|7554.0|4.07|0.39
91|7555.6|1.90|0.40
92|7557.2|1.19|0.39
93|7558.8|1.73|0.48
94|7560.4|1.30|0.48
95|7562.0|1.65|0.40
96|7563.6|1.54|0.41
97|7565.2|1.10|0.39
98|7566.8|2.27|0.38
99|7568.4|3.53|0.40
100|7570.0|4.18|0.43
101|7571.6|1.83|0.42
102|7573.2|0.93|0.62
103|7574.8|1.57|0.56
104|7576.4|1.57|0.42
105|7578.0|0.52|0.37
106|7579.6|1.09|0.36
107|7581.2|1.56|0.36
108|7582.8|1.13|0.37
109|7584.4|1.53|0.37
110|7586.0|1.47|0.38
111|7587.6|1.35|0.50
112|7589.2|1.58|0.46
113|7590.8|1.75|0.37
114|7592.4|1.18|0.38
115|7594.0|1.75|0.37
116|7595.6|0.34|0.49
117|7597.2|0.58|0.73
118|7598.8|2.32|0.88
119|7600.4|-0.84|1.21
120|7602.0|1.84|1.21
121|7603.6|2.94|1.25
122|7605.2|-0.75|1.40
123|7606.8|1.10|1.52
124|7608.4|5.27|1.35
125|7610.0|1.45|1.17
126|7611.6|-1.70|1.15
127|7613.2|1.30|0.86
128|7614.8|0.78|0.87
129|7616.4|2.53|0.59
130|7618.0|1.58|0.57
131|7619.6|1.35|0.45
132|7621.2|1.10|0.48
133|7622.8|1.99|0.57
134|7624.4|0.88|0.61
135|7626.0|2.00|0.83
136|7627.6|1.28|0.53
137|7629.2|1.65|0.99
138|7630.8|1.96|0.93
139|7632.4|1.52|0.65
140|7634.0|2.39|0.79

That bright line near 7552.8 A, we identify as [S II] 6716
